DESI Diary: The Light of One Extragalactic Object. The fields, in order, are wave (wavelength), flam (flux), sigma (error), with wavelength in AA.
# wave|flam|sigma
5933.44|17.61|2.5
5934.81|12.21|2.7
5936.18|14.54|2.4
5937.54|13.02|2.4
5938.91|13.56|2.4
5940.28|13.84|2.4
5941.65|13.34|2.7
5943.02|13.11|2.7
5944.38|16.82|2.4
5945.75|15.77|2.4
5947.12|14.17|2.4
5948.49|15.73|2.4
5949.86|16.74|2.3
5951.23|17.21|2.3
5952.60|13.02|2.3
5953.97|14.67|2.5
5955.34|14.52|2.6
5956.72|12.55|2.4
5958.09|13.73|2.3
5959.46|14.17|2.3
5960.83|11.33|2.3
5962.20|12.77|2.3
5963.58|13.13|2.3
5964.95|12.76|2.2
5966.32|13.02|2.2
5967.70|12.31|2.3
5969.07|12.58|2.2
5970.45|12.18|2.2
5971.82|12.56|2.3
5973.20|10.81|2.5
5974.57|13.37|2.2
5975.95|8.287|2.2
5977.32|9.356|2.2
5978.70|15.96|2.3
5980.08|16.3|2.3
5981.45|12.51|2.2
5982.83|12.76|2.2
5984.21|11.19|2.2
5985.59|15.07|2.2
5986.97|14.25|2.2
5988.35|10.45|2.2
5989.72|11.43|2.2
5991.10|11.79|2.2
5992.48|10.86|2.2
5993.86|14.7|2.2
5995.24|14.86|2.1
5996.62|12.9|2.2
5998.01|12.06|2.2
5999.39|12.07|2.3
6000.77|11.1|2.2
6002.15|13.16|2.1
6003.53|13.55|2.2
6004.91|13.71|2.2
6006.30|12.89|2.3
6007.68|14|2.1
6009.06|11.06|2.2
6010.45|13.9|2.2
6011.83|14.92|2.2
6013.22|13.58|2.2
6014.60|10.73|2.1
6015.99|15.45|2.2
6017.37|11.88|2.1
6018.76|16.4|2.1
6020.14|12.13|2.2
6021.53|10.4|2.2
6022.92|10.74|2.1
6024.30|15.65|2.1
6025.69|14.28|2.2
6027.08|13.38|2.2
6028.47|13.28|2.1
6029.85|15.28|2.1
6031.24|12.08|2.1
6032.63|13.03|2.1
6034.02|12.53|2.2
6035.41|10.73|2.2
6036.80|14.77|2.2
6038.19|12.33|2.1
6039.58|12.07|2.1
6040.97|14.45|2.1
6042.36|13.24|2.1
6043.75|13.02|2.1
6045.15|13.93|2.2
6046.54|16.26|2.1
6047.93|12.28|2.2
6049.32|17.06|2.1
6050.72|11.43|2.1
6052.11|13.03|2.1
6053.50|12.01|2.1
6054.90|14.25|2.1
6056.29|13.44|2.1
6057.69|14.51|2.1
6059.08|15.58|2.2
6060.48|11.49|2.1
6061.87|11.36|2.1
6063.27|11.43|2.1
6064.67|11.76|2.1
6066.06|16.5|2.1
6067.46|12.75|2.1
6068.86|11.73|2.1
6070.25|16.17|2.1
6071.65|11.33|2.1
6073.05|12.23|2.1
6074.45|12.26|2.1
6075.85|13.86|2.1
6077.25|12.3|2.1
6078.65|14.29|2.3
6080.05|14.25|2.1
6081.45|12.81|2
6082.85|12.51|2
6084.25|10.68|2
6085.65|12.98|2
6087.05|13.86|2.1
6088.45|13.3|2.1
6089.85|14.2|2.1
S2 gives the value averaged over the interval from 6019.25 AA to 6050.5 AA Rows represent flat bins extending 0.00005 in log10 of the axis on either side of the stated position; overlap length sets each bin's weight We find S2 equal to 13.3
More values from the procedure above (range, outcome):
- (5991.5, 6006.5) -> 12.9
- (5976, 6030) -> 13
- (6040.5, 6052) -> 13.9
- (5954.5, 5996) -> 12.7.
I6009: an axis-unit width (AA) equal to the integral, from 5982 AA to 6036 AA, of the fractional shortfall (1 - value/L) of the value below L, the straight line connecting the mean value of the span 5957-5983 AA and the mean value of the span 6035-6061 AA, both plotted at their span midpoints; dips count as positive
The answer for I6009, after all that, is 0.6 AA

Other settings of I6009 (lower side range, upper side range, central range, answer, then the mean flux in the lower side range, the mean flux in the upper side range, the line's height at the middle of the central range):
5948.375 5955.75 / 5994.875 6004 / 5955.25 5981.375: 3.2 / 15.3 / 12.7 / 14.4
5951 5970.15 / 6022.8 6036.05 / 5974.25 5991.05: 0.9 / 13.3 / 13.2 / 13.3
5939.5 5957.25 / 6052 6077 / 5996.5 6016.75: 1.3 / 14.7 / 13.1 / 13.9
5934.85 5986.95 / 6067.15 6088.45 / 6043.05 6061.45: -0.9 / 13.5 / 13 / 13.1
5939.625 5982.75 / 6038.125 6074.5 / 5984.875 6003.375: 1.0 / 13.5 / 13.3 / 13.4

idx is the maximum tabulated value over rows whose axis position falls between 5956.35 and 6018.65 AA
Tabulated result 16.3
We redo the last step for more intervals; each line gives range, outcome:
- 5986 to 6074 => 17.06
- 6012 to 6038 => 16.4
